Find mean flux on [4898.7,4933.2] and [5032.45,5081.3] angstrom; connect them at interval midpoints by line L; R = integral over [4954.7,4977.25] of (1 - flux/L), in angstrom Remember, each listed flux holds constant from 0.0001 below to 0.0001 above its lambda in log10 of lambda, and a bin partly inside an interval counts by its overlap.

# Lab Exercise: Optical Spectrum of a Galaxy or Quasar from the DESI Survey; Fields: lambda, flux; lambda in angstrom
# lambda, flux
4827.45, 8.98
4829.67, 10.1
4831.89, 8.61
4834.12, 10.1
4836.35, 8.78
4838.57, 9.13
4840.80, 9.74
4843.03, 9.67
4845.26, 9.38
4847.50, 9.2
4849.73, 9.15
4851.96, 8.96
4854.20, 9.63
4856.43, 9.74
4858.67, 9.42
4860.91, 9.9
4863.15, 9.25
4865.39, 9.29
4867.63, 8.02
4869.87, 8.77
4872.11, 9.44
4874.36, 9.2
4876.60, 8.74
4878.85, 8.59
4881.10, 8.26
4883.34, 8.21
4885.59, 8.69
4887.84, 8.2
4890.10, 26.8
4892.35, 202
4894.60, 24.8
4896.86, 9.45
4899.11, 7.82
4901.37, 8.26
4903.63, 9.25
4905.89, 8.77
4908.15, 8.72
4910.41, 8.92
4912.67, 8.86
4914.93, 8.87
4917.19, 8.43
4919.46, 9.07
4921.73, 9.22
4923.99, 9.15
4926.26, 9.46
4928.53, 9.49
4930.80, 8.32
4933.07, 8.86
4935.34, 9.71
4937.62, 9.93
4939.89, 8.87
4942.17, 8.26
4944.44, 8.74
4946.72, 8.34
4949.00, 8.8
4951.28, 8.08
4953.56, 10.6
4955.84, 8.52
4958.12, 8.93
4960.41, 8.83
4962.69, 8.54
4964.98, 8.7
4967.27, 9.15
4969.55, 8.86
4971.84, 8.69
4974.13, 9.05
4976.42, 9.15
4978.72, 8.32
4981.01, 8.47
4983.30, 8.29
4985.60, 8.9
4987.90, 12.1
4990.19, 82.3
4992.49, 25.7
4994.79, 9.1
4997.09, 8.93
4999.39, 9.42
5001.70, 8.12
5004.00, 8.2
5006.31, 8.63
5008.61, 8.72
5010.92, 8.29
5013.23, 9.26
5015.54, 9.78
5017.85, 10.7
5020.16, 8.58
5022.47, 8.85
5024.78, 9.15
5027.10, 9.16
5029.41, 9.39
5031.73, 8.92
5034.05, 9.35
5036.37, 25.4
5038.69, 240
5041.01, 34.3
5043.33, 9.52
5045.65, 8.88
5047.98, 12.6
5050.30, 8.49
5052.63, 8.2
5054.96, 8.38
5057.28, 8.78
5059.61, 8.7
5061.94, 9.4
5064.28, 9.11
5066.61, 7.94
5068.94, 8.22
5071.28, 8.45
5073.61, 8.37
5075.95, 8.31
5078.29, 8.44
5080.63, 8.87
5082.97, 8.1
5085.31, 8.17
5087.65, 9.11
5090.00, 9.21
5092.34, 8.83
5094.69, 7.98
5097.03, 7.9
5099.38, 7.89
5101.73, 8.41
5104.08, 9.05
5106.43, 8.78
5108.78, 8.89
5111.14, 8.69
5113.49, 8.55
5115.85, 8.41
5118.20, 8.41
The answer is 7.7 angstrom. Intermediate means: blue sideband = 8.86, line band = 8.84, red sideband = 21.9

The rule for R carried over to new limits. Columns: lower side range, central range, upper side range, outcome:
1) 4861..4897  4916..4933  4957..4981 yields 7.30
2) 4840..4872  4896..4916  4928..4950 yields 0.68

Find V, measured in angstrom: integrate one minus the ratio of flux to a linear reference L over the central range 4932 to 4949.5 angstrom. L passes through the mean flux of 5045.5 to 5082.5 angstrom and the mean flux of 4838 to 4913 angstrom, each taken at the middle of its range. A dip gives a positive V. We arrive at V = 5.8 angstrom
